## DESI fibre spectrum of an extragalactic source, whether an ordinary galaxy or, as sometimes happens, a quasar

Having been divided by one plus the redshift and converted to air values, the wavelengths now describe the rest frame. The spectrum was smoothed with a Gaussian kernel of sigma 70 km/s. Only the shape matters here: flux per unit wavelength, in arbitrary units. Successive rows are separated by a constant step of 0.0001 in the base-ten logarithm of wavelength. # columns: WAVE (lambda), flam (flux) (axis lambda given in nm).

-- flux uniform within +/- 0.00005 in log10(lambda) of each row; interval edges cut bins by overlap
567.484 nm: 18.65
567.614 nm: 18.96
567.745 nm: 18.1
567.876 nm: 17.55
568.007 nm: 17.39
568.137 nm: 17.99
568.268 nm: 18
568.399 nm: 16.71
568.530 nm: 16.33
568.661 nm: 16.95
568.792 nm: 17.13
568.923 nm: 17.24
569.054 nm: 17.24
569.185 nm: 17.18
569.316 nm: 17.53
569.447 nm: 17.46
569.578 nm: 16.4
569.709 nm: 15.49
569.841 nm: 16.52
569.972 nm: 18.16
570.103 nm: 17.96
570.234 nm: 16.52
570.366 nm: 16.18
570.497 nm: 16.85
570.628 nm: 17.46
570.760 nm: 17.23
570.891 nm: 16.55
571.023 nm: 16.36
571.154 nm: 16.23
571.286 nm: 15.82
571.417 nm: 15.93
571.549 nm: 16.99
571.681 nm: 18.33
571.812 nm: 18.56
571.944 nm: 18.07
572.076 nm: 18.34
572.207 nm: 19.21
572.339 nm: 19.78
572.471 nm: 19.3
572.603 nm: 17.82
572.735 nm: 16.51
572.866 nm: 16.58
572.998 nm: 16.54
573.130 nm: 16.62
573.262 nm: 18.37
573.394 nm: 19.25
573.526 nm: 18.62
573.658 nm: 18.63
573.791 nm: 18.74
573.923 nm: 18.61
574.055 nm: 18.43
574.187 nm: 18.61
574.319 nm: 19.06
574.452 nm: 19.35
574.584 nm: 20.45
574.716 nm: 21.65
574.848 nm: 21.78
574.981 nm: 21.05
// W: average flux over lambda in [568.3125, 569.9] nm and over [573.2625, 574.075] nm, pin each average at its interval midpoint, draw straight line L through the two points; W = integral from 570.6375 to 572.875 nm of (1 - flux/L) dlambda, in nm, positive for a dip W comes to 0.05 nm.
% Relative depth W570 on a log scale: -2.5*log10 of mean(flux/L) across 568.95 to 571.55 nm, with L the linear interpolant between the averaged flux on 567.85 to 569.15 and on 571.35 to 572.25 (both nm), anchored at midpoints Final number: 0.05 mag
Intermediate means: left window 17.2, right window 17.9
